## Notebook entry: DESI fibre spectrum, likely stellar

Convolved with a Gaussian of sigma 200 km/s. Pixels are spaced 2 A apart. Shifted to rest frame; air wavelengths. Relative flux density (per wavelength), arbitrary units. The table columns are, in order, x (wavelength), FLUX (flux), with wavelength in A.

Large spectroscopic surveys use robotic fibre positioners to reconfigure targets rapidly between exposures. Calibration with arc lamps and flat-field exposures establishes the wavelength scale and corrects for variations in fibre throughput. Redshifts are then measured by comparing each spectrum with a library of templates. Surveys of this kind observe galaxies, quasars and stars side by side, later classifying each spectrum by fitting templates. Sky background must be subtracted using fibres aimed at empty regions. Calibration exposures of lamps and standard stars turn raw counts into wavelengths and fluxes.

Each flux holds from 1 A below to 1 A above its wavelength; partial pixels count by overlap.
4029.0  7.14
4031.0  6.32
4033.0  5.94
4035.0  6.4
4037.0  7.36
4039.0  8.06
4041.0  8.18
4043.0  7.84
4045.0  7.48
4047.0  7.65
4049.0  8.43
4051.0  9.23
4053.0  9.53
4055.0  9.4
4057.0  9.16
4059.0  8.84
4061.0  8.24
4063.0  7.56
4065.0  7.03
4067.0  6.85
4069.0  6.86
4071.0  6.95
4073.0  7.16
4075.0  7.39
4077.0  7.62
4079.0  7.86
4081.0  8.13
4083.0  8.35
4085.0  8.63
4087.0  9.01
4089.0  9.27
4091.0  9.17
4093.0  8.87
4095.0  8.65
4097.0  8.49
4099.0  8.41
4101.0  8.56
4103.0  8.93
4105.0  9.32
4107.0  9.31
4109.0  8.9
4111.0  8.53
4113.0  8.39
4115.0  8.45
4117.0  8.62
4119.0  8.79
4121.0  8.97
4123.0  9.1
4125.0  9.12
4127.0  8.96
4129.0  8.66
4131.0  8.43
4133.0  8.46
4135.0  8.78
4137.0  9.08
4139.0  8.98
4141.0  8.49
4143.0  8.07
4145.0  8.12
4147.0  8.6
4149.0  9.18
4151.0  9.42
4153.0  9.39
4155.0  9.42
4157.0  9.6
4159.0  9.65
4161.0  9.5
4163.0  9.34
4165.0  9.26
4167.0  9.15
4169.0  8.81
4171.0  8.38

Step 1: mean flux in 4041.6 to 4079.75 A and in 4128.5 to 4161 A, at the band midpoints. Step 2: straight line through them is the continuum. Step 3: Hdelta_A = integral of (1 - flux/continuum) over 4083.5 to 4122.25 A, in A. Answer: -1.67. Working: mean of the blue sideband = 7.95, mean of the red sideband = 8.92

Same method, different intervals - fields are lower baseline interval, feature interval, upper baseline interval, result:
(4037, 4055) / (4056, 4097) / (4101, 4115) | 2.3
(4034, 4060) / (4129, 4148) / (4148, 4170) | 1.2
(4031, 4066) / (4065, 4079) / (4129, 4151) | 1.7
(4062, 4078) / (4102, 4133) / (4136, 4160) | -2.0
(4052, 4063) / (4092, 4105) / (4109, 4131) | 0.1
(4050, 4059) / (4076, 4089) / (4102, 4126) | 1.1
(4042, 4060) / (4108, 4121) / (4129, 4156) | 0.2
